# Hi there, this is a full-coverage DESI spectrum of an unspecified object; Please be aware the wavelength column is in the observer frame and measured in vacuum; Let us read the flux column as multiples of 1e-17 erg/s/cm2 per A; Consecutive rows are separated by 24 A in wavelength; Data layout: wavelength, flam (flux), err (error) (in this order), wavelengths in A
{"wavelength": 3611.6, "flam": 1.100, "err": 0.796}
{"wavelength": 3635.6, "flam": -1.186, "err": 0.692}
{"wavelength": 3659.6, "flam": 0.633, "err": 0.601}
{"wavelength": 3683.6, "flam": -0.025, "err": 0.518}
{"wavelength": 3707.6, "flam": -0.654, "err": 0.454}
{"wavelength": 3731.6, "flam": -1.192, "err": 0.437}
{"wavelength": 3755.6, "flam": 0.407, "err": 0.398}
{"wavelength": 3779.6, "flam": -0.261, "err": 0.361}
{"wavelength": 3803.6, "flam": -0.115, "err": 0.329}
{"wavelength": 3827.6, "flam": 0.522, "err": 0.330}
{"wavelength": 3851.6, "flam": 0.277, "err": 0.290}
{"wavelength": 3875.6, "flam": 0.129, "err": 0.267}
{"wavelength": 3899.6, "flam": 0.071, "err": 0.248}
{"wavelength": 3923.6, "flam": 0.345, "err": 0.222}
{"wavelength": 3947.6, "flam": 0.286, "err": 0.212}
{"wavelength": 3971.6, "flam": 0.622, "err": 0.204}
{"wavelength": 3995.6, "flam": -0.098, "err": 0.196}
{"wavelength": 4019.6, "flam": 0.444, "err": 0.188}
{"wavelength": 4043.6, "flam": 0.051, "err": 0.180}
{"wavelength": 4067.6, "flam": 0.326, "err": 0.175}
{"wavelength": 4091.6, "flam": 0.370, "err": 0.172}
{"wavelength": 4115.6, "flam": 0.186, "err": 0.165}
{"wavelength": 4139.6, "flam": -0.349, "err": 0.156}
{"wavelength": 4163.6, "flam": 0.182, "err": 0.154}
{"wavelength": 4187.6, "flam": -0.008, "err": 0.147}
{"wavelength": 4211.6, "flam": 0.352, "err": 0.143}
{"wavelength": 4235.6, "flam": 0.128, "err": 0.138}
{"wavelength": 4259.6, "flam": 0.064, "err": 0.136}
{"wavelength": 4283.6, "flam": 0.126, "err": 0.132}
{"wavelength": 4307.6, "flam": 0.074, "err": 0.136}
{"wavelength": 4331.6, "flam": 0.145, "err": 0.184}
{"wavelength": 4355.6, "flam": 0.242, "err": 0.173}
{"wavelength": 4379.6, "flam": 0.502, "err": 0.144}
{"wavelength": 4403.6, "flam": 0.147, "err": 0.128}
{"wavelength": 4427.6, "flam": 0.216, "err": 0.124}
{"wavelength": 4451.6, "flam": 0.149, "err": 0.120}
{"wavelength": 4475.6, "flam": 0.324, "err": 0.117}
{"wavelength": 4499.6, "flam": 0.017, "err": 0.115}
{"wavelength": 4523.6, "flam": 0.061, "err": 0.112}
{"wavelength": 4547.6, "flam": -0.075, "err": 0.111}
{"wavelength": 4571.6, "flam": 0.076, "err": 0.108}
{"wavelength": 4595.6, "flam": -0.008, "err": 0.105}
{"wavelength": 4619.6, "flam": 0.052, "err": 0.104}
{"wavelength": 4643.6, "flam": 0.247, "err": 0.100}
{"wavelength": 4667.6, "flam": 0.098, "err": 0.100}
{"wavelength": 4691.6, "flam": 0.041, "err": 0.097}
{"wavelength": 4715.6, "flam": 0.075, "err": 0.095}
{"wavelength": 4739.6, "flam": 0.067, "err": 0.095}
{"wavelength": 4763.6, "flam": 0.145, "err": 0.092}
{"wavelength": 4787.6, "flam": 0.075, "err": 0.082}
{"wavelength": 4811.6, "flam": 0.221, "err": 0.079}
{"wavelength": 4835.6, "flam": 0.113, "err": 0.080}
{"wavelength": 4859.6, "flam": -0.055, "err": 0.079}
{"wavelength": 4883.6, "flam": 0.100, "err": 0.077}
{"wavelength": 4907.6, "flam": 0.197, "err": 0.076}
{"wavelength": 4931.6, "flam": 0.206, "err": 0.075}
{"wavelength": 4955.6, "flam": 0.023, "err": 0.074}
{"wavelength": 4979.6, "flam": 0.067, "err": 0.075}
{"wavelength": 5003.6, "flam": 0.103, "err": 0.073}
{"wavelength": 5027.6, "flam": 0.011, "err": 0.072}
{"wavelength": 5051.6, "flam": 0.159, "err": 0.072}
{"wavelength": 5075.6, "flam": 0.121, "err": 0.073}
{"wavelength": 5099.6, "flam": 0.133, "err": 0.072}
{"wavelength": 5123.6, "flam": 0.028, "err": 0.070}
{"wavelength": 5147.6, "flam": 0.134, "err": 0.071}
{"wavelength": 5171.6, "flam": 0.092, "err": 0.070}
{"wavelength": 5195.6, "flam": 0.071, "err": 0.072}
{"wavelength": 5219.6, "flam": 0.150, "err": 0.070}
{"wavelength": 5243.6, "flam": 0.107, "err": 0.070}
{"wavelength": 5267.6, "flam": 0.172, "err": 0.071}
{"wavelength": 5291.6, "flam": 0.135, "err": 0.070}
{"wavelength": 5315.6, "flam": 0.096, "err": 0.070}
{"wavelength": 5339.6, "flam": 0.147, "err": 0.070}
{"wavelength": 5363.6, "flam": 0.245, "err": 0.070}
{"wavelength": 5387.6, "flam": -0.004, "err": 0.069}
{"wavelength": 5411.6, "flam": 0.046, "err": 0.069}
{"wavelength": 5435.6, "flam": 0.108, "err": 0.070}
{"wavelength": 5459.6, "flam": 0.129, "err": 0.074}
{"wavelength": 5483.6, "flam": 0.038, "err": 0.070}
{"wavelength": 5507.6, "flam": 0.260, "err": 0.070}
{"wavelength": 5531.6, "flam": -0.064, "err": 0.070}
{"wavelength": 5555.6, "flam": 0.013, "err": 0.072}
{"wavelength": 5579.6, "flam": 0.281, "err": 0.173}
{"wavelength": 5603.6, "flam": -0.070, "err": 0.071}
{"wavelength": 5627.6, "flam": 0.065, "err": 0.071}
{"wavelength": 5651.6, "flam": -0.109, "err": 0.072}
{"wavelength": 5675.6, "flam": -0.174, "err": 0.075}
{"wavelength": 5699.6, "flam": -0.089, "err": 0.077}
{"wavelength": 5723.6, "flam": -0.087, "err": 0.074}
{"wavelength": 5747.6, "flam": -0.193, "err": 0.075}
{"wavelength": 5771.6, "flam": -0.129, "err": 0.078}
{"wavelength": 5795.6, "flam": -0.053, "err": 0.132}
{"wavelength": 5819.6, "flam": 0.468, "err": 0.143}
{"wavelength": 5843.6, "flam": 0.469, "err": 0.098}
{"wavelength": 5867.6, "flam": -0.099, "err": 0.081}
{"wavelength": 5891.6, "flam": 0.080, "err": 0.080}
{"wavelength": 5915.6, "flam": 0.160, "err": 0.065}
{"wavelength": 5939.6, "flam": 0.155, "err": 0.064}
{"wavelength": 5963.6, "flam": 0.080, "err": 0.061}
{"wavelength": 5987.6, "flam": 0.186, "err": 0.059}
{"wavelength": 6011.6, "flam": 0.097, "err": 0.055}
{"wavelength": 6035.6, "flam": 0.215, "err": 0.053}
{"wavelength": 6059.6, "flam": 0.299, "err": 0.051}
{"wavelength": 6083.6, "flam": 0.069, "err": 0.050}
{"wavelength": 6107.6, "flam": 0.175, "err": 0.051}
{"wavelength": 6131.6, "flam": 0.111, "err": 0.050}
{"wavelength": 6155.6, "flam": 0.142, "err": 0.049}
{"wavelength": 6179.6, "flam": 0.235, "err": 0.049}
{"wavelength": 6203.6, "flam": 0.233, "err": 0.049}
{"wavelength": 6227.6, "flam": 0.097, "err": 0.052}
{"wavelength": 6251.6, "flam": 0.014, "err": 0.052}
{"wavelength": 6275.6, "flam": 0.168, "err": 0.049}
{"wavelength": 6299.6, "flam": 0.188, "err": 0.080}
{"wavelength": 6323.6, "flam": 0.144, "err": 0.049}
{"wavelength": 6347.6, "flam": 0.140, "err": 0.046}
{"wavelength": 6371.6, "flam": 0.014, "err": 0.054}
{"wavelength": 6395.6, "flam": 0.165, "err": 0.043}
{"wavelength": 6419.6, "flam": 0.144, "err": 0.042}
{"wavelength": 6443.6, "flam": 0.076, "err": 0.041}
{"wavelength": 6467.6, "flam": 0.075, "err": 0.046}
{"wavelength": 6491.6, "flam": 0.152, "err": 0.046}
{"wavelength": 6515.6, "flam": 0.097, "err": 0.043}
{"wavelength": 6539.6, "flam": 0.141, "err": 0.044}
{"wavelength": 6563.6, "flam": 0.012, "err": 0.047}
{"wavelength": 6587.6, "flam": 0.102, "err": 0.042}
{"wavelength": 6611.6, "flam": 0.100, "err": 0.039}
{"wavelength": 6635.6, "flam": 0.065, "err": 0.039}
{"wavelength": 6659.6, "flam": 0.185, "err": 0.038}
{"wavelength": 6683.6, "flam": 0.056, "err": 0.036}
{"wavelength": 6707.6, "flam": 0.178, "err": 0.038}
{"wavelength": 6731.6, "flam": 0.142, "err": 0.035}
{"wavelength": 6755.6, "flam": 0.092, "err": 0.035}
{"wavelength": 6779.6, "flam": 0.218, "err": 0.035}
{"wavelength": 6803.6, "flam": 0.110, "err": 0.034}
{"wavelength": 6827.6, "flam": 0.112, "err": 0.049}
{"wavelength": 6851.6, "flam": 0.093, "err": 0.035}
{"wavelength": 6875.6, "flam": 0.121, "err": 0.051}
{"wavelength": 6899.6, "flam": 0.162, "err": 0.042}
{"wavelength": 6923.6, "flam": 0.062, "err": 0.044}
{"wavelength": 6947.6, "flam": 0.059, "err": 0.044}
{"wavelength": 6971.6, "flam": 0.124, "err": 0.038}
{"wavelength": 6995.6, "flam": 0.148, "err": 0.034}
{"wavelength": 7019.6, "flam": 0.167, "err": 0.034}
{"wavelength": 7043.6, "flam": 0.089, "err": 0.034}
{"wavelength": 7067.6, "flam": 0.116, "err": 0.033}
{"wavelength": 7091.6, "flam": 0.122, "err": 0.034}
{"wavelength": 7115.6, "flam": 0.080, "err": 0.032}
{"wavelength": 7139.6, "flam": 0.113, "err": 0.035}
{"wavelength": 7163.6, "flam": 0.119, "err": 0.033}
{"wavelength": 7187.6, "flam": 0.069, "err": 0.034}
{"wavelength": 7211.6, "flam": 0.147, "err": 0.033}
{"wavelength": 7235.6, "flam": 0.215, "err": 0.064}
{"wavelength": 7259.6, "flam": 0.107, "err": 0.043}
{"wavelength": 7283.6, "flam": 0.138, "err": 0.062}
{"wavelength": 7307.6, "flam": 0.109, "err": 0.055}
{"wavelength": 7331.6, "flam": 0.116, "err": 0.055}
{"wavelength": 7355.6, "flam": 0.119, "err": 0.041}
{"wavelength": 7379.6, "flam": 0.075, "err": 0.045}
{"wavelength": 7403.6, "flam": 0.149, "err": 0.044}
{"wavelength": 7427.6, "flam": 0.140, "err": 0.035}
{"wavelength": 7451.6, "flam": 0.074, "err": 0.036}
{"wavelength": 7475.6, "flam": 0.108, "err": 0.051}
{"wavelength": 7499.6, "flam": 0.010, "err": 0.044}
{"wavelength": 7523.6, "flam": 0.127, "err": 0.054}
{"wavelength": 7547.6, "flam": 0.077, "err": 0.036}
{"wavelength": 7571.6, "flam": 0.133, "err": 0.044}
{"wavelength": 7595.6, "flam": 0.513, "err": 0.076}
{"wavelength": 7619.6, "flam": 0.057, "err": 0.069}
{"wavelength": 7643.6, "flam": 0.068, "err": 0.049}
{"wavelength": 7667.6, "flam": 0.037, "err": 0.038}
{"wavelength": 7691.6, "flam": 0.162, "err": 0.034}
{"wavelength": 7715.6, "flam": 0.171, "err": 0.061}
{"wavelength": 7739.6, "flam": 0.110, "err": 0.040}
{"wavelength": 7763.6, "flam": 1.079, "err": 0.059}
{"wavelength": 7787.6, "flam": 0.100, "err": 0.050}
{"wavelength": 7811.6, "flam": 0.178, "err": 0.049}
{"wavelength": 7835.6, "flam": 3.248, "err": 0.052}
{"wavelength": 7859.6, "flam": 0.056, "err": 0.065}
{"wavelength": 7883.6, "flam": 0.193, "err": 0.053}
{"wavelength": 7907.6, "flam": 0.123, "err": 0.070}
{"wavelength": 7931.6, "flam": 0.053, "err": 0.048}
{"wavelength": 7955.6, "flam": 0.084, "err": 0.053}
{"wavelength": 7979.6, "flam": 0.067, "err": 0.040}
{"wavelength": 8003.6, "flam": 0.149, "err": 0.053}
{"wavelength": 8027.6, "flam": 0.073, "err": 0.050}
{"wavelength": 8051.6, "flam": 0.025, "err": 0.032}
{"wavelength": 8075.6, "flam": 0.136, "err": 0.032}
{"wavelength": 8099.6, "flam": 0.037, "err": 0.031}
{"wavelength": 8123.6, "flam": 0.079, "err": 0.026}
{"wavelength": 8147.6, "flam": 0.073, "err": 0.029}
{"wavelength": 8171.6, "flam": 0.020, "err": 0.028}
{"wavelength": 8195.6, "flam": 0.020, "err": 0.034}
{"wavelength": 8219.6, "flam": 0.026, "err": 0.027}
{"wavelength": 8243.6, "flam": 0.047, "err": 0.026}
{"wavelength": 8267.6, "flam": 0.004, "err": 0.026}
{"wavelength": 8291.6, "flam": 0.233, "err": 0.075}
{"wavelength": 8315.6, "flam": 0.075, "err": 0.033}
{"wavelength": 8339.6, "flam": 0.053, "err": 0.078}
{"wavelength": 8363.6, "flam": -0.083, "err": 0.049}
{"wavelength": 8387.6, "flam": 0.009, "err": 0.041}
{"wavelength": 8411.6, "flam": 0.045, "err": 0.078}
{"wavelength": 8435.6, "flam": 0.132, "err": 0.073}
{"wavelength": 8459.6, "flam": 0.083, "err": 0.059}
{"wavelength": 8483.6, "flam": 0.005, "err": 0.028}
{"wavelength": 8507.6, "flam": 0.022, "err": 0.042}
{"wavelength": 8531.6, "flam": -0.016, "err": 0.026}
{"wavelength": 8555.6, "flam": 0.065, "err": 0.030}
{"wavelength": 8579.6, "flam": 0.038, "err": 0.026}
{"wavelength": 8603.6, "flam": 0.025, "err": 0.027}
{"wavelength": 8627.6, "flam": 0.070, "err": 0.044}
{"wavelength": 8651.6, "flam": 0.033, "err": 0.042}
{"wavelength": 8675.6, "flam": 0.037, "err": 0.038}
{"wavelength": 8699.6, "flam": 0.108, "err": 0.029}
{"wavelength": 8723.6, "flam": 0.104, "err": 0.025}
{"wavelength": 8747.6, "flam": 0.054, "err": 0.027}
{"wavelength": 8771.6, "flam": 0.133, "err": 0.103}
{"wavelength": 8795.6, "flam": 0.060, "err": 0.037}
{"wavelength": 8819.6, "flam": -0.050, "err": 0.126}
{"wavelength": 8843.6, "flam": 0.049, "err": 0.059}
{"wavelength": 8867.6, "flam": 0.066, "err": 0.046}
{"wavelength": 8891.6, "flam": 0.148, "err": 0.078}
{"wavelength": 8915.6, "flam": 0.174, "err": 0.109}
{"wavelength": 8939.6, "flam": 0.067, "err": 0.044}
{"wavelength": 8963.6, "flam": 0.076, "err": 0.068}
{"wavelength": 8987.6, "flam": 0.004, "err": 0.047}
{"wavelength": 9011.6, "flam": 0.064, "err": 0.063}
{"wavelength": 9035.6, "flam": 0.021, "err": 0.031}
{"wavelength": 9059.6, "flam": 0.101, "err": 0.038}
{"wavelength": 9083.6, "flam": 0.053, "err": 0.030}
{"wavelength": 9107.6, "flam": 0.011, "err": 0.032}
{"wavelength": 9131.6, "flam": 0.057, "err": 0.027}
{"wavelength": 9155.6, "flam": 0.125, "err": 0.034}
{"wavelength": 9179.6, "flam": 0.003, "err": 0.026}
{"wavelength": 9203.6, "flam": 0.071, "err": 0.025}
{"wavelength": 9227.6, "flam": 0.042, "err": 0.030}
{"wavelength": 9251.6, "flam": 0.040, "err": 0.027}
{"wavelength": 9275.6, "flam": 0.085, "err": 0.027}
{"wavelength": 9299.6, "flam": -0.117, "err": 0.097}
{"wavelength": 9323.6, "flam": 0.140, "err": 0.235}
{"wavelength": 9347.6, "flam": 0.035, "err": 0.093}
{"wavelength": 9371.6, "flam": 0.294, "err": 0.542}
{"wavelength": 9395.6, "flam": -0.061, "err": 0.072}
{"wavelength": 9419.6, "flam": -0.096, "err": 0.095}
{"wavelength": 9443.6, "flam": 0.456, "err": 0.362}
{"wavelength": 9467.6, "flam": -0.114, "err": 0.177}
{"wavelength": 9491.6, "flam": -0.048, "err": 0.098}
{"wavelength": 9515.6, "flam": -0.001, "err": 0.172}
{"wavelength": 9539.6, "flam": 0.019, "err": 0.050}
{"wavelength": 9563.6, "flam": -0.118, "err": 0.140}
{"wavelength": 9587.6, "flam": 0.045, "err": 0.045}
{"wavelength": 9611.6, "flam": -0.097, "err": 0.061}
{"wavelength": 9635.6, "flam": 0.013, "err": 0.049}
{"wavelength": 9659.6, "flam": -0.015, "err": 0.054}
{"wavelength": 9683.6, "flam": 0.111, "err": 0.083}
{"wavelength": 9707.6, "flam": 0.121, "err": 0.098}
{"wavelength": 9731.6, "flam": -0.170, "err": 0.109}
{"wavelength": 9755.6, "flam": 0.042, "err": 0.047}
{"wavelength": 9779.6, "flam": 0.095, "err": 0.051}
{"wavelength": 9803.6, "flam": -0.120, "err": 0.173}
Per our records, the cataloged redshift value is 0.564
